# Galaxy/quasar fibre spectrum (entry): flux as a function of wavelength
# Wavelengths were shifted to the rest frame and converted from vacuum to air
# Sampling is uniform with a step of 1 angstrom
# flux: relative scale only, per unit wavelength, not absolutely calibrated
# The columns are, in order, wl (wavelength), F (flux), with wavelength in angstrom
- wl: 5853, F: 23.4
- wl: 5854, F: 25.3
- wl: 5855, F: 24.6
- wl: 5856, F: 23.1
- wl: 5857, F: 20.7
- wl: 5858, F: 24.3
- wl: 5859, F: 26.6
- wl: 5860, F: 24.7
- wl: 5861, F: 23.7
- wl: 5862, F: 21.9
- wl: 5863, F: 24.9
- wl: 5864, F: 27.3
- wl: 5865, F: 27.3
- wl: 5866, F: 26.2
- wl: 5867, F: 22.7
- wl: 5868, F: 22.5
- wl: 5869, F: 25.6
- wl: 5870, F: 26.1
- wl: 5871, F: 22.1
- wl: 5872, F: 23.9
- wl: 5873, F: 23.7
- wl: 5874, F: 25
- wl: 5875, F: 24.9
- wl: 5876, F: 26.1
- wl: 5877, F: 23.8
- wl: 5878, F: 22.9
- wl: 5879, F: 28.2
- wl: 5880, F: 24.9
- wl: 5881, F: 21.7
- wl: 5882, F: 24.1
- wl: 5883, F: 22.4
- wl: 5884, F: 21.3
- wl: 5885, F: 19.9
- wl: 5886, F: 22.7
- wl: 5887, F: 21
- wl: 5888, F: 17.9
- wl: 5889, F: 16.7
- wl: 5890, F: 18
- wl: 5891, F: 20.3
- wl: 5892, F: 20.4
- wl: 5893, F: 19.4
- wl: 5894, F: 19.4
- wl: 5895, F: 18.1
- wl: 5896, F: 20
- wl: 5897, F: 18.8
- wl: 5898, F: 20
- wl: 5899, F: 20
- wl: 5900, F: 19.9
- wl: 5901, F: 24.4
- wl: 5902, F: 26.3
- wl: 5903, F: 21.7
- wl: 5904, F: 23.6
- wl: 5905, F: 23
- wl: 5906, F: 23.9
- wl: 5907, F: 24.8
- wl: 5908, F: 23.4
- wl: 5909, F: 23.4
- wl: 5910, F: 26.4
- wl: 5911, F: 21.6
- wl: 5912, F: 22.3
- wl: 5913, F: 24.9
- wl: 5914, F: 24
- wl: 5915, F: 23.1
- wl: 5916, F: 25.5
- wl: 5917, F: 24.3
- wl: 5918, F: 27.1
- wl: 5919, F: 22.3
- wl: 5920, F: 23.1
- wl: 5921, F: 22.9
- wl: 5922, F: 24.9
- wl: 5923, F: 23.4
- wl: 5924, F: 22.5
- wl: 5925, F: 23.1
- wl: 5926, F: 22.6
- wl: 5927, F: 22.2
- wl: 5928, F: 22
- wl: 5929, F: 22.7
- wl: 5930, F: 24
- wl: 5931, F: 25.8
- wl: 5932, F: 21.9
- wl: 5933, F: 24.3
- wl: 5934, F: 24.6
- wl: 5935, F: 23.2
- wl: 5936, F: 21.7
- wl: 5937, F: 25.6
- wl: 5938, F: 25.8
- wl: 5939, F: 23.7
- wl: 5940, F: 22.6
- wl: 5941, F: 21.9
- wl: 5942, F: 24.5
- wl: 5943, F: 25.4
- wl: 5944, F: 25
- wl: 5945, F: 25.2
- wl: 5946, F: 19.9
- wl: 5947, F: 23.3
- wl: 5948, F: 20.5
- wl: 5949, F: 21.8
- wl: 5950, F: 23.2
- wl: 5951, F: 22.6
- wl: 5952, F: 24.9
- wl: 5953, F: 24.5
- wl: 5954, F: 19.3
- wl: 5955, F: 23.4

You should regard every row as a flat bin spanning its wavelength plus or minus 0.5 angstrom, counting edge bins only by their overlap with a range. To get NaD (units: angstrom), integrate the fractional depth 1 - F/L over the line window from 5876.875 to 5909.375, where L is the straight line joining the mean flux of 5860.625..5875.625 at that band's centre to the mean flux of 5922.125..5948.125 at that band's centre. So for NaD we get 3.3 angstrom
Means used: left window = 24.5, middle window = 21.7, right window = 23.4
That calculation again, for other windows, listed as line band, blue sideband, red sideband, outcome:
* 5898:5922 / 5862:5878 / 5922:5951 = 0.3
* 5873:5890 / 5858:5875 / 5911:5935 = 1.2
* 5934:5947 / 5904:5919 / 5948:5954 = -0.3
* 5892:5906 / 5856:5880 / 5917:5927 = 1.6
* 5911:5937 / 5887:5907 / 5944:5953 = -2.0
